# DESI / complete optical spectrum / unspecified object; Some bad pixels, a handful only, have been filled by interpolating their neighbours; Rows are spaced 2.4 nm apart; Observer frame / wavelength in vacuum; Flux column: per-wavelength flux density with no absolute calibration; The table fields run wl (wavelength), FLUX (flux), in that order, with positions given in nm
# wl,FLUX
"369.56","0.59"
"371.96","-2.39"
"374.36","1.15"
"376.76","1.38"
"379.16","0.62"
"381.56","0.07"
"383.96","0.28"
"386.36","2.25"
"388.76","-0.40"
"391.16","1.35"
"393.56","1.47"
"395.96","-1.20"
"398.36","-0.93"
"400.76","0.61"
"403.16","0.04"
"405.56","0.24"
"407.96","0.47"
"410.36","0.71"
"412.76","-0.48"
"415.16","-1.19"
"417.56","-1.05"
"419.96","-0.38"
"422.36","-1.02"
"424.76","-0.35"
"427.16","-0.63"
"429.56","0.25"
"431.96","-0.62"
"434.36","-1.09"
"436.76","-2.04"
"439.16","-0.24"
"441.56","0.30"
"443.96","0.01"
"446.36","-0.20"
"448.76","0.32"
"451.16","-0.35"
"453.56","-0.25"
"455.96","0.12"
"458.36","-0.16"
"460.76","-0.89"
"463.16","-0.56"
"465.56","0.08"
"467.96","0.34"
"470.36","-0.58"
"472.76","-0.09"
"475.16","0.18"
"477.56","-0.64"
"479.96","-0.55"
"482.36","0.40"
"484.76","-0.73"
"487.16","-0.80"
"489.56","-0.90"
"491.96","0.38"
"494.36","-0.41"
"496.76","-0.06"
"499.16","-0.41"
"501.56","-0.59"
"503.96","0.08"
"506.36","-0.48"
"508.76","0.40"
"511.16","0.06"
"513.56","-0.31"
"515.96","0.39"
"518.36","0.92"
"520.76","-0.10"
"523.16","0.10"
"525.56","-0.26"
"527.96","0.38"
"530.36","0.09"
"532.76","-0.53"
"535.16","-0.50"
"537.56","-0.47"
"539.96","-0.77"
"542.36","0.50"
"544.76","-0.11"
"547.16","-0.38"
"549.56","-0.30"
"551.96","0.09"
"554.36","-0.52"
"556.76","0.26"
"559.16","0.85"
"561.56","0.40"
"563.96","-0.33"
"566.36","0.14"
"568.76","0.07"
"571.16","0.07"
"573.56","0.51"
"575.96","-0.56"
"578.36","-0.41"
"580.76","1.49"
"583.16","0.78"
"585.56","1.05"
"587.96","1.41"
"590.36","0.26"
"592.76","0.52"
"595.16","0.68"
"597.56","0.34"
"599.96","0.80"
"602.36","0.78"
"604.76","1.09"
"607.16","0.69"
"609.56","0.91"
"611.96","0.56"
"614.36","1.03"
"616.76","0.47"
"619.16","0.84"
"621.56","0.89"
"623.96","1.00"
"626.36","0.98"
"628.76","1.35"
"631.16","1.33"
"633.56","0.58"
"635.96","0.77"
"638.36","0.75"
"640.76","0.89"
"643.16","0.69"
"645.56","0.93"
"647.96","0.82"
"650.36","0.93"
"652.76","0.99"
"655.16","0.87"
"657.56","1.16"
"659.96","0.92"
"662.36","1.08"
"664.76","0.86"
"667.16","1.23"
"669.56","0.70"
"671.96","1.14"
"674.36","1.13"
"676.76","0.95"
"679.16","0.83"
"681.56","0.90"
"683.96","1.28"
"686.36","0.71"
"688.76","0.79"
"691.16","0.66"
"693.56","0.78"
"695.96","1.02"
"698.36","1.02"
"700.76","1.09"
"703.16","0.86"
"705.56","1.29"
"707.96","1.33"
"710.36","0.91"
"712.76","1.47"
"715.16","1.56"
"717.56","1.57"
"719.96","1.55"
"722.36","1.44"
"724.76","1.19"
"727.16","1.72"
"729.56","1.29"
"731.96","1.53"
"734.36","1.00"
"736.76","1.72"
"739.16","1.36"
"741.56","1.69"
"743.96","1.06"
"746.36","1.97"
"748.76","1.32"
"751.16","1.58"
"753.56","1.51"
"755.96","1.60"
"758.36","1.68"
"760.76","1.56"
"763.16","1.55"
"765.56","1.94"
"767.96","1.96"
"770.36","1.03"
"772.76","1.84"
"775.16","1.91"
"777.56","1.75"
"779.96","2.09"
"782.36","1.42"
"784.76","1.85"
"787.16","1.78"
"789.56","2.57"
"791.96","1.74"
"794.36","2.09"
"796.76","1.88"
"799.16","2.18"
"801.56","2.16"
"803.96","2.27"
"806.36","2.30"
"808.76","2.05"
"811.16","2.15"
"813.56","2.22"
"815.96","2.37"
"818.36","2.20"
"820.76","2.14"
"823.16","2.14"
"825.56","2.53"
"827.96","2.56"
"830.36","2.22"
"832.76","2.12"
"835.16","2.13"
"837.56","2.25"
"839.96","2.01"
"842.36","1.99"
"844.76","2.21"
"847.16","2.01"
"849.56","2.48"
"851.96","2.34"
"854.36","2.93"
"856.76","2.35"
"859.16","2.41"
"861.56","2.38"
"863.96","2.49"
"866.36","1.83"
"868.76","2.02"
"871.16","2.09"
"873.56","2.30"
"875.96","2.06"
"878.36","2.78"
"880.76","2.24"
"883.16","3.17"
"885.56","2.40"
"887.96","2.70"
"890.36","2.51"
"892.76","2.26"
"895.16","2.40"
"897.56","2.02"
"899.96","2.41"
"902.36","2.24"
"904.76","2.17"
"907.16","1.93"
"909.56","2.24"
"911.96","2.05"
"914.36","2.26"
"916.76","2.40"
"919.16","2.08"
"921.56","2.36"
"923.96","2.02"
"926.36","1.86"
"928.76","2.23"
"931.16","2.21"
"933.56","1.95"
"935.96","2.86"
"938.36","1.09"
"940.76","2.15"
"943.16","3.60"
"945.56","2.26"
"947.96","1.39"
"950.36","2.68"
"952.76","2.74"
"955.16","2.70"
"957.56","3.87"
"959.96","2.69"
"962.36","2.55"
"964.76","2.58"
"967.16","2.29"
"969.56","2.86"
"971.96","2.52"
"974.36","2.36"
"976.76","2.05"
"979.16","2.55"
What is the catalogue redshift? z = 0.788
